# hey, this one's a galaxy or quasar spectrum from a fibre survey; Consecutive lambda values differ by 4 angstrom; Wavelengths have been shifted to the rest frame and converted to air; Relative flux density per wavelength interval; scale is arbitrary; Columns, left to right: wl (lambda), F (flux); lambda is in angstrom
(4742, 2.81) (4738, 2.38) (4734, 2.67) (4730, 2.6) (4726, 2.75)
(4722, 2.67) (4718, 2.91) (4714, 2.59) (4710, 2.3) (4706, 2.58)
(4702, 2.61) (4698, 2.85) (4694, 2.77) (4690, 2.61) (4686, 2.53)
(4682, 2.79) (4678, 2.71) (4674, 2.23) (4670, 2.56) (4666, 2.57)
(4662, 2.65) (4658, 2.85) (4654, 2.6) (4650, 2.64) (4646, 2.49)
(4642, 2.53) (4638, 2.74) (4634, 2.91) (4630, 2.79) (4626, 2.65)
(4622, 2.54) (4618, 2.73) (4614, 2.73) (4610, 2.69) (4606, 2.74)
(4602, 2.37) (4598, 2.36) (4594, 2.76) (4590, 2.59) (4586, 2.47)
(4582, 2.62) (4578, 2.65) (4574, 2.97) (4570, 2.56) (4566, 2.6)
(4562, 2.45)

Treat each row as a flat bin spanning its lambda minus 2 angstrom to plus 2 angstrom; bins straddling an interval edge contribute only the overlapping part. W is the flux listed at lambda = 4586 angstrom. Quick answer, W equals 2.47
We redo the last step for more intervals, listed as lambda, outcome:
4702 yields 2.61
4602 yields 2.37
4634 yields 2.91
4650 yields 2.64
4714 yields 2.59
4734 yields 2.67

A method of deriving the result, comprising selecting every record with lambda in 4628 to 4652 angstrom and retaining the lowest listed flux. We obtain 2.49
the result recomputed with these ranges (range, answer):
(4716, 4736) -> 2.6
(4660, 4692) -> 2.23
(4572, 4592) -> 2.47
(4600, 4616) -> 2.37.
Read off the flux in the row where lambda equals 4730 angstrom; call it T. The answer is 2.6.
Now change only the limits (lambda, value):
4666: 2.57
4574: 2.97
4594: 2.76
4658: 2.85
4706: 2.58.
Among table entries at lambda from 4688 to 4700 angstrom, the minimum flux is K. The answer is 2.61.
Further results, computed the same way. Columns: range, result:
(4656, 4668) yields 2.57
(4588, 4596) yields 2.59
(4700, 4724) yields 2.3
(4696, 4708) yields 2.58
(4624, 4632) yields 2.65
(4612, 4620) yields 2.73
